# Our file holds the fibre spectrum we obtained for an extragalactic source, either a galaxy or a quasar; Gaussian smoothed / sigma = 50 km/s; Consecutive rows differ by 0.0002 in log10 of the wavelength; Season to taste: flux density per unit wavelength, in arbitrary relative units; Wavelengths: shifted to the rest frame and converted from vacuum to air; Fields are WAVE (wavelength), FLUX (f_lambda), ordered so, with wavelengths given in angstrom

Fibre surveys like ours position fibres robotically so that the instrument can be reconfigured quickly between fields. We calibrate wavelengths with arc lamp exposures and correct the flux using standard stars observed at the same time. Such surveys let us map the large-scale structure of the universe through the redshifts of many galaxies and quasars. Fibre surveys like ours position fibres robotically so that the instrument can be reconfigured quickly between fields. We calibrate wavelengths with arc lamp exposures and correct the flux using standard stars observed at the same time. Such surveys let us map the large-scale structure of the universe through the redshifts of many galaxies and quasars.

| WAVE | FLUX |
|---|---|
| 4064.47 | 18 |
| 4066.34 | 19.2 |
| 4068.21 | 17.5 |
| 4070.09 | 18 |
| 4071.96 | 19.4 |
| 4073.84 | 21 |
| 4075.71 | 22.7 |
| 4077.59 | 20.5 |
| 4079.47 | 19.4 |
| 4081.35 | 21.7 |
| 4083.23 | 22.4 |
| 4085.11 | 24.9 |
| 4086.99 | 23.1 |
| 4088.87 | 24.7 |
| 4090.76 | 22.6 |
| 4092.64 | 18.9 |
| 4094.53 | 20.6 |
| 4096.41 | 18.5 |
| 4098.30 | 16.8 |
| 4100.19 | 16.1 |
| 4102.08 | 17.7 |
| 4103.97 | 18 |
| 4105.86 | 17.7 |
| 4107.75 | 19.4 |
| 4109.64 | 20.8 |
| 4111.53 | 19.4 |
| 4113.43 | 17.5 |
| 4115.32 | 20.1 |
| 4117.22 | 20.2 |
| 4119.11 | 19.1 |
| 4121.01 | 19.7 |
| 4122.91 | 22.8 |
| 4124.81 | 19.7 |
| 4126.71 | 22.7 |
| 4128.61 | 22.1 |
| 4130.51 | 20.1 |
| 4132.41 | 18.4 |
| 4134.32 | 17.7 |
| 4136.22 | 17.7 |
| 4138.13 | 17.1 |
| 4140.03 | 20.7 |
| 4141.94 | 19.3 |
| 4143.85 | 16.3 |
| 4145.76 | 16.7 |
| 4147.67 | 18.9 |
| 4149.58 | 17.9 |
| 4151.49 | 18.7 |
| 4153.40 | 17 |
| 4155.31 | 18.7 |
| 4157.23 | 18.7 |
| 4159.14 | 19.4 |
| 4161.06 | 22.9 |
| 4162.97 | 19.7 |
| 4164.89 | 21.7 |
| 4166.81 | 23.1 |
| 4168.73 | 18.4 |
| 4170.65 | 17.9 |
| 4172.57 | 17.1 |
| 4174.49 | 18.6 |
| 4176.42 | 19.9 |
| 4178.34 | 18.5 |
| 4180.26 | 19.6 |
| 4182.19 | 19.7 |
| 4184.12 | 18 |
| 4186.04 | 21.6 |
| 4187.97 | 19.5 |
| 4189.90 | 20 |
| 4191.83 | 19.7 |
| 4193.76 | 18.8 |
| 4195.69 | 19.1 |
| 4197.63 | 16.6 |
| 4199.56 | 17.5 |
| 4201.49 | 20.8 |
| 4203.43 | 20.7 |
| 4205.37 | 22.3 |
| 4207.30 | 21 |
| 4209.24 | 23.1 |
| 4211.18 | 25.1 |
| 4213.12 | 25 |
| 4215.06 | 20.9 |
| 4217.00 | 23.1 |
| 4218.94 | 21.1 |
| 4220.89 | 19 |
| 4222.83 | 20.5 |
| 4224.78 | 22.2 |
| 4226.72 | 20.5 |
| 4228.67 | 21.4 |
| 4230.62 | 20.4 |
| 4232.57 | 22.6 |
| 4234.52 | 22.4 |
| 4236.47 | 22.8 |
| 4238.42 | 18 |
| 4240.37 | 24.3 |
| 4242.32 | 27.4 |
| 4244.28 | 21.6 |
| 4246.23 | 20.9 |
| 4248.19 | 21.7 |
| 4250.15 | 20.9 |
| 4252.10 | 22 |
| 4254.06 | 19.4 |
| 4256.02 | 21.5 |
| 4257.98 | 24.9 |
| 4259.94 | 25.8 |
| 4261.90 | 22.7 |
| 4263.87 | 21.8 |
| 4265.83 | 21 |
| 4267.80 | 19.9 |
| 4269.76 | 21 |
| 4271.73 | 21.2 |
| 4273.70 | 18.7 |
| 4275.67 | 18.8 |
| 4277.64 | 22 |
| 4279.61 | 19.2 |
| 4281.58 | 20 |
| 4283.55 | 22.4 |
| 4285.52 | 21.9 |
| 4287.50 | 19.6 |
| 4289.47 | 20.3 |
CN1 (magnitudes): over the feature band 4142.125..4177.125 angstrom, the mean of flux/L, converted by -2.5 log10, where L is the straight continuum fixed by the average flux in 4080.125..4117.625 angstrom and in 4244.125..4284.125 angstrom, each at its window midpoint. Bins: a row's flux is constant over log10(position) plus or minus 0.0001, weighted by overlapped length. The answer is 0.08 mag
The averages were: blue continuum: 20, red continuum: 21.3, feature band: 19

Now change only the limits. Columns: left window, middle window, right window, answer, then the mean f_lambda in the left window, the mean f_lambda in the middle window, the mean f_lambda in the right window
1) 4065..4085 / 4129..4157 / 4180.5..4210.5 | 0.101 mag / 20.3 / 18.3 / 19.9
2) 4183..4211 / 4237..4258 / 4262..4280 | -0.080 mag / 20.1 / 21.9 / 20.5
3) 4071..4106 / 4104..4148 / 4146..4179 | 0.028 mag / 20.4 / 19.3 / 19.2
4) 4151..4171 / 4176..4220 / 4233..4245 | 0.035 mag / 19.7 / 20.5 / 22.8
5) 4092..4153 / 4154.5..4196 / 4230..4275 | 0.030 mag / 19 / 19.6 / 21.9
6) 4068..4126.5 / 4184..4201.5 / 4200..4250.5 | 0.123 mag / 20.1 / 19.1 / 21.9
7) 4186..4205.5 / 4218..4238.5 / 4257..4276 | -0.033 mag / 19.5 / 21.1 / 21.7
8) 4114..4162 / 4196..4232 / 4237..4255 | -0.004 mag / 19.3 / 21.2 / 21.8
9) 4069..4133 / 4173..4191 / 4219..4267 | 0.093 mag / 20.2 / 19.4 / 21.9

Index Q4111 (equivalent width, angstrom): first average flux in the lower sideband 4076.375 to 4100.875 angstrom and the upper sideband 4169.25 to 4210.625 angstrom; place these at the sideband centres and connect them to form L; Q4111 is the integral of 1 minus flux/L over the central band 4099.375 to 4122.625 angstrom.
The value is 1.8 angstrom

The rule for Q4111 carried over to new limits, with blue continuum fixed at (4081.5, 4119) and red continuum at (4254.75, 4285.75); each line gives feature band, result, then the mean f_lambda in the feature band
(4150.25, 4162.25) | 0.73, 19.2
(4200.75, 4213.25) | -0.94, 22.4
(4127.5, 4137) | 0.45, 19.3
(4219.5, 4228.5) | 0.15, 20.6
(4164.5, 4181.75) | 1.03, 19.4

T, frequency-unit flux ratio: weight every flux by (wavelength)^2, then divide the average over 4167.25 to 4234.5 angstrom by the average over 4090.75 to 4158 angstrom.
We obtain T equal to 1.1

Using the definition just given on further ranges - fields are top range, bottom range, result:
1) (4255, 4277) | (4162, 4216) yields 1.11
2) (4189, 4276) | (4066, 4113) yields 1.14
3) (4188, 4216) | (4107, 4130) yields 1.06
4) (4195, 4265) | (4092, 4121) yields 1.23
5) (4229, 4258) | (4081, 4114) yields 1.18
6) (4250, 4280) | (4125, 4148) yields 1.19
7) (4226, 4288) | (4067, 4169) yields 1.17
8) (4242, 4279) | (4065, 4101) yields 1.15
